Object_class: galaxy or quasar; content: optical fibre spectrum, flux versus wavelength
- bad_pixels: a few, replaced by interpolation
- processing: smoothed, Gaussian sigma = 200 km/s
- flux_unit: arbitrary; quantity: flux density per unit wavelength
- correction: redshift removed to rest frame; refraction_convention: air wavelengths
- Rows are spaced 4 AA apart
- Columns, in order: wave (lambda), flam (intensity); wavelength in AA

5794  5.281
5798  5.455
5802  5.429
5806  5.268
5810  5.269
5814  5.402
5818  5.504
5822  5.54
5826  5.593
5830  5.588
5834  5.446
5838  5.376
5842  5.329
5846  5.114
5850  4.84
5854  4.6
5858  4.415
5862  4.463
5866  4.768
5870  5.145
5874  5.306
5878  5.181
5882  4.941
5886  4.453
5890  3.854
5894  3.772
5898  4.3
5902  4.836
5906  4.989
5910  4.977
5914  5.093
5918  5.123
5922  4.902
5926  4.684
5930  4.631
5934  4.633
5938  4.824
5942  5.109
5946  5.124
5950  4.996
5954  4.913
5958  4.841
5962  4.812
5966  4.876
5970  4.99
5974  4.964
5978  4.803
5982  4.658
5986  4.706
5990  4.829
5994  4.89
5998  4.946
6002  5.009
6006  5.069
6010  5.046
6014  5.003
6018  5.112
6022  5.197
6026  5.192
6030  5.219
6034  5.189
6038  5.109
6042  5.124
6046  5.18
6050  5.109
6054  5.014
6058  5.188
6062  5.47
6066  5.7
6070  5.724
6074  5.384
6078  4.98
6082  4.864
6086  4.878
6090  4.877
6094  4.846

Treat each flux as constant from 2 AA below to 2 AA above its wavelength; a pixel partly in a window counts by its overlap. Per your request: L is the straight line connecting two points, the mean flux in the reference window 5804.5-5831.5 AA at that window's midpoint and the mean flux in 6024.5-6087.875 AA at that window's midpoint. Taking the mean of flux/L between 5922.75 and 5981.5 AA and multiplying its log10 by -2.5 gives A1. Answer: 0.10 mag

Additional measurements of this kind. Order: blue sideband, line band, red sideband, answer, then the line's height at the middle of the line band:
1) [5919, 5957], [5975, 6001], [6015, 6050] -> 0.05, 5.02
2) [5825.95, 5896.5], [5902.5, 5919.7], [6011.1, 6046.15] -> -0.02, 4.96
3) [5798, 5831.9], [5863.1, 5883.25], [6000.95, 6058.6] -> 0.07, 5.36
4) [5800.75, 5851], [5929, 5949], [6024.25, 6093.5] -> 0.08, 5.28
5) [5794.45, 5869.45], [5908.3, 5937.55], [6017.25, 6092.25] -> 0.07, 5.19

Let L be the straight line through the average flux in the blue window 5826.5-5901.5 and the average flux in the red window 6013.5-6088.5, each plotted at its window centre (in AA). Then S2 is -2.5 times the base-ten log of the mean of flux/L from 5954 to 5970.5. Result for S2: 0.034 mag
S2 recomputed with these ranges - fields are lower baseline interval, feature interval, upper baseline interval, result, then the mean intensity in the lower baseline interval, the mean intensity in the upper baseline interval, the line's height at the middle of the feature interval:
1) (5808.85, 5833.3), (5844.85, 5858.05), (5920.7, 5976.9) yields 0.12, 5.49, 4.88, 5.34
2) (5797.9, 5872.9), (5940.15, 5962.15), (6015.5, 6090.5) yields 0.04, 5.18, 5.19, 5.19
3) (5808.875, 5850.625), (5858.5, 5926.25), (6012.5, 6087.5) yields 0.13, 5.38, 5.19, 5.33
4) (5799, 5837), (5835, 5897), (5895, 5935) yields 0.08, 5.45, 4.8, 5.12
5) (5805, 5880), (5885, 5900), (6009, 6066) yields 0.26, 5.16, 5.17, 5.17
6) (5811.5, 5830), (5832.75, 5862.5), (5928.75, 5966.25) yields 0.09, 5.51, 4.88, 5.38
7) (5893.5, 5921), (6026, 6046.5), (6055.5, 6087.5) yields 0.00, 4.79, 5.28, 5.17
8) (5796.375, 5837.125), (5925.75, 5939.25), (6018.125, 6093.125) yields 0.14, 5.45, 5.18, 5.32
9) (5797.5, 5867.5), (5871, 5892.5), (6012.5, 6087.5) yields 0.10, 5.19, 5.19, 5.19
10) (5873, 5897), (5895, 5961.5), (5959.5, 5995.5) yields -0.04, 4.54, 4.84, 4.68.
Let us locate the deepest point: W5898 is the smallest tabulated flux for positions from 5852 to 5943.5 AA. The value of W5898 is 3.772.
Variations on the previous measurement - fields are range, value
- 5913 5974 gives 4.631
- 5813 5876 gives 4.415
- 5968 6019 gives 4.658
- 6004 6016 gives 5.003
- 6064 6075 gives 5.384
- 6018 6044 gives 5.109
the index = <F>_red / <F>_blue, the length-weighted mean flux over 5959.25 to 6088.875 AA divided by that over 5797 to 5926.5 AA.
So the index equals 1.0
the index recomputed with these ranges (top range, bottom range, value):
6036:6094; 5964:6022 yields 1.05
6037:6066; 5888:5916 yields 1.15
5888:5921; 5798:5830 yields 0.85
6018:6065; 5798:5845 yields 0.96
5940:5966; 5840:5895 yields 1.05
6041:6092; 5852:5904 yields 1.12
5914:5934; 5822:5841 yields 0.88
